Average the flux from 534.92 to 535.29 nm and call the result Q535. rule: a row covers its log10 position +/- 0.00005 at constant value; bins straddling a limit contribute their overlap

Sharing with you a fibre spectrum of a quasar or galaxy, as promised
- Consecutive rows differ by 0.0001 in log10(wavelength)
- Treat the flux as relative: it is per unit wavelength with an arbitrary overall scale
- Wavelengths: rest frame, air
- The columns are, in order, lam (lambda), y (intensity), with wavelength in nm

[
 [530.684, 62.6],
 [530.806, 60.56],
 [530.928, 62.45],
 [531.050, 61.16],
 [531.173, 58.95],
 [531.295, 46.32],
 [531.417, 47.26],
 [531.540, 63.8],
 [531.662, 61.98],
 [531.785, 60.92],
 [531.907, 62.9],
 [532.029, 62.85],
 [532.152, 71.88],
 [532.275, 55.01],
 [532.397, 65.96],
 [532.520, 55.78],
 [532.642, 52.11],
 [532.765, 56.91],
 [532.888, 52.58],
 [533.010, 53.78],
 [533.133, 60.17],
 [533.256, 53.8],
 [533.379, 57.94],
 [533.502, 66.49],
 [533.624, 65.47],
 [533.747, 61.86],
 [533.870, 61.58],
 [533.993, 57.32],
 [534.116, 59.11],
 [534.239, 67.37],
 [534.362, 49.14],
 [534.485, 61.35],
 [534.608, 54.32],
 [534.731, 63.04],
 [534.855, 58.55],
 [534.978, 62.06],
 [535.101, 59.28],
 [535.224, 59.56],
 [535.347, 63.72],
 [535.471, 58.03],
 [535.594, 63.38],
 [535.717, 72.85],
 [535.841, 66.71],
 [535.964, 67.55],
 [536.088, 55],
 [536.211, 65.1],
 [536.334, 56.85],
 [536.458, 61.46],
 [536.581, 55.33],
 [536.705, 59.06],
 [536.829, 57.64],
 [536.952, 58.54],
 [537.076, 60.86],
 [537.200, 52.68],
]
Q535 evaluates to 60.4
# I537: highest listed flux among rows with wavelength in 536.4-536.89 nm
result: 61.46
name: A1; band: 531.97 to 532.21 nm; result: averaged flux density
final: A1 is 67.2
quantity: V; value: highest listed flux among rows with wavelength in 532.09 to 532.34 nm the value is 71.88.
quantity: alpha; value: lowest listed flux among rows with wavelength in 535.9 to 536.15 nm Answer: 55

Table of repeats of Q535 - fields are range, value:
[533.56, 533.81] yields 63.9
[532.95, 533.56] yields 58.3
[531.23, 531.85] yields 56.2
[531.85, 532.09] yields 63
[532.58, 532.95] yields 54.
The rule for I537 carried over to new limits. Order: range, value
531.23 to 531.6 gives 63.8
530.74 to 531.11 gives 62.45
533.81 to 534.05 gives 61.58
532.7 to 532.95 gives 56.91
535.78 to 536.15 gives 67.55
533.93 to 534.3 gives 67.37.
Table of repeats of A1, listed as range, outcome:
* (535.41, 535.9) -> 65.2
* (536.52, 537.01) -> 57.6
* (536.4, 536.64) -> 58.5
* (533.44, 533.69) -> 66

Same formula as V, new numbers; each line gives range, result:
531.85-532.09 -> 62.9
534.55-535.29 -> 63.04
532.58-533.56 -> 66.49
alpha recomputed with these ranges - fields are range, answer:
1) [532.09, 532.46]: 55.01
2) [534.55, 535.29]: 54.32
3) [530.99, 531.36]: 46.32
